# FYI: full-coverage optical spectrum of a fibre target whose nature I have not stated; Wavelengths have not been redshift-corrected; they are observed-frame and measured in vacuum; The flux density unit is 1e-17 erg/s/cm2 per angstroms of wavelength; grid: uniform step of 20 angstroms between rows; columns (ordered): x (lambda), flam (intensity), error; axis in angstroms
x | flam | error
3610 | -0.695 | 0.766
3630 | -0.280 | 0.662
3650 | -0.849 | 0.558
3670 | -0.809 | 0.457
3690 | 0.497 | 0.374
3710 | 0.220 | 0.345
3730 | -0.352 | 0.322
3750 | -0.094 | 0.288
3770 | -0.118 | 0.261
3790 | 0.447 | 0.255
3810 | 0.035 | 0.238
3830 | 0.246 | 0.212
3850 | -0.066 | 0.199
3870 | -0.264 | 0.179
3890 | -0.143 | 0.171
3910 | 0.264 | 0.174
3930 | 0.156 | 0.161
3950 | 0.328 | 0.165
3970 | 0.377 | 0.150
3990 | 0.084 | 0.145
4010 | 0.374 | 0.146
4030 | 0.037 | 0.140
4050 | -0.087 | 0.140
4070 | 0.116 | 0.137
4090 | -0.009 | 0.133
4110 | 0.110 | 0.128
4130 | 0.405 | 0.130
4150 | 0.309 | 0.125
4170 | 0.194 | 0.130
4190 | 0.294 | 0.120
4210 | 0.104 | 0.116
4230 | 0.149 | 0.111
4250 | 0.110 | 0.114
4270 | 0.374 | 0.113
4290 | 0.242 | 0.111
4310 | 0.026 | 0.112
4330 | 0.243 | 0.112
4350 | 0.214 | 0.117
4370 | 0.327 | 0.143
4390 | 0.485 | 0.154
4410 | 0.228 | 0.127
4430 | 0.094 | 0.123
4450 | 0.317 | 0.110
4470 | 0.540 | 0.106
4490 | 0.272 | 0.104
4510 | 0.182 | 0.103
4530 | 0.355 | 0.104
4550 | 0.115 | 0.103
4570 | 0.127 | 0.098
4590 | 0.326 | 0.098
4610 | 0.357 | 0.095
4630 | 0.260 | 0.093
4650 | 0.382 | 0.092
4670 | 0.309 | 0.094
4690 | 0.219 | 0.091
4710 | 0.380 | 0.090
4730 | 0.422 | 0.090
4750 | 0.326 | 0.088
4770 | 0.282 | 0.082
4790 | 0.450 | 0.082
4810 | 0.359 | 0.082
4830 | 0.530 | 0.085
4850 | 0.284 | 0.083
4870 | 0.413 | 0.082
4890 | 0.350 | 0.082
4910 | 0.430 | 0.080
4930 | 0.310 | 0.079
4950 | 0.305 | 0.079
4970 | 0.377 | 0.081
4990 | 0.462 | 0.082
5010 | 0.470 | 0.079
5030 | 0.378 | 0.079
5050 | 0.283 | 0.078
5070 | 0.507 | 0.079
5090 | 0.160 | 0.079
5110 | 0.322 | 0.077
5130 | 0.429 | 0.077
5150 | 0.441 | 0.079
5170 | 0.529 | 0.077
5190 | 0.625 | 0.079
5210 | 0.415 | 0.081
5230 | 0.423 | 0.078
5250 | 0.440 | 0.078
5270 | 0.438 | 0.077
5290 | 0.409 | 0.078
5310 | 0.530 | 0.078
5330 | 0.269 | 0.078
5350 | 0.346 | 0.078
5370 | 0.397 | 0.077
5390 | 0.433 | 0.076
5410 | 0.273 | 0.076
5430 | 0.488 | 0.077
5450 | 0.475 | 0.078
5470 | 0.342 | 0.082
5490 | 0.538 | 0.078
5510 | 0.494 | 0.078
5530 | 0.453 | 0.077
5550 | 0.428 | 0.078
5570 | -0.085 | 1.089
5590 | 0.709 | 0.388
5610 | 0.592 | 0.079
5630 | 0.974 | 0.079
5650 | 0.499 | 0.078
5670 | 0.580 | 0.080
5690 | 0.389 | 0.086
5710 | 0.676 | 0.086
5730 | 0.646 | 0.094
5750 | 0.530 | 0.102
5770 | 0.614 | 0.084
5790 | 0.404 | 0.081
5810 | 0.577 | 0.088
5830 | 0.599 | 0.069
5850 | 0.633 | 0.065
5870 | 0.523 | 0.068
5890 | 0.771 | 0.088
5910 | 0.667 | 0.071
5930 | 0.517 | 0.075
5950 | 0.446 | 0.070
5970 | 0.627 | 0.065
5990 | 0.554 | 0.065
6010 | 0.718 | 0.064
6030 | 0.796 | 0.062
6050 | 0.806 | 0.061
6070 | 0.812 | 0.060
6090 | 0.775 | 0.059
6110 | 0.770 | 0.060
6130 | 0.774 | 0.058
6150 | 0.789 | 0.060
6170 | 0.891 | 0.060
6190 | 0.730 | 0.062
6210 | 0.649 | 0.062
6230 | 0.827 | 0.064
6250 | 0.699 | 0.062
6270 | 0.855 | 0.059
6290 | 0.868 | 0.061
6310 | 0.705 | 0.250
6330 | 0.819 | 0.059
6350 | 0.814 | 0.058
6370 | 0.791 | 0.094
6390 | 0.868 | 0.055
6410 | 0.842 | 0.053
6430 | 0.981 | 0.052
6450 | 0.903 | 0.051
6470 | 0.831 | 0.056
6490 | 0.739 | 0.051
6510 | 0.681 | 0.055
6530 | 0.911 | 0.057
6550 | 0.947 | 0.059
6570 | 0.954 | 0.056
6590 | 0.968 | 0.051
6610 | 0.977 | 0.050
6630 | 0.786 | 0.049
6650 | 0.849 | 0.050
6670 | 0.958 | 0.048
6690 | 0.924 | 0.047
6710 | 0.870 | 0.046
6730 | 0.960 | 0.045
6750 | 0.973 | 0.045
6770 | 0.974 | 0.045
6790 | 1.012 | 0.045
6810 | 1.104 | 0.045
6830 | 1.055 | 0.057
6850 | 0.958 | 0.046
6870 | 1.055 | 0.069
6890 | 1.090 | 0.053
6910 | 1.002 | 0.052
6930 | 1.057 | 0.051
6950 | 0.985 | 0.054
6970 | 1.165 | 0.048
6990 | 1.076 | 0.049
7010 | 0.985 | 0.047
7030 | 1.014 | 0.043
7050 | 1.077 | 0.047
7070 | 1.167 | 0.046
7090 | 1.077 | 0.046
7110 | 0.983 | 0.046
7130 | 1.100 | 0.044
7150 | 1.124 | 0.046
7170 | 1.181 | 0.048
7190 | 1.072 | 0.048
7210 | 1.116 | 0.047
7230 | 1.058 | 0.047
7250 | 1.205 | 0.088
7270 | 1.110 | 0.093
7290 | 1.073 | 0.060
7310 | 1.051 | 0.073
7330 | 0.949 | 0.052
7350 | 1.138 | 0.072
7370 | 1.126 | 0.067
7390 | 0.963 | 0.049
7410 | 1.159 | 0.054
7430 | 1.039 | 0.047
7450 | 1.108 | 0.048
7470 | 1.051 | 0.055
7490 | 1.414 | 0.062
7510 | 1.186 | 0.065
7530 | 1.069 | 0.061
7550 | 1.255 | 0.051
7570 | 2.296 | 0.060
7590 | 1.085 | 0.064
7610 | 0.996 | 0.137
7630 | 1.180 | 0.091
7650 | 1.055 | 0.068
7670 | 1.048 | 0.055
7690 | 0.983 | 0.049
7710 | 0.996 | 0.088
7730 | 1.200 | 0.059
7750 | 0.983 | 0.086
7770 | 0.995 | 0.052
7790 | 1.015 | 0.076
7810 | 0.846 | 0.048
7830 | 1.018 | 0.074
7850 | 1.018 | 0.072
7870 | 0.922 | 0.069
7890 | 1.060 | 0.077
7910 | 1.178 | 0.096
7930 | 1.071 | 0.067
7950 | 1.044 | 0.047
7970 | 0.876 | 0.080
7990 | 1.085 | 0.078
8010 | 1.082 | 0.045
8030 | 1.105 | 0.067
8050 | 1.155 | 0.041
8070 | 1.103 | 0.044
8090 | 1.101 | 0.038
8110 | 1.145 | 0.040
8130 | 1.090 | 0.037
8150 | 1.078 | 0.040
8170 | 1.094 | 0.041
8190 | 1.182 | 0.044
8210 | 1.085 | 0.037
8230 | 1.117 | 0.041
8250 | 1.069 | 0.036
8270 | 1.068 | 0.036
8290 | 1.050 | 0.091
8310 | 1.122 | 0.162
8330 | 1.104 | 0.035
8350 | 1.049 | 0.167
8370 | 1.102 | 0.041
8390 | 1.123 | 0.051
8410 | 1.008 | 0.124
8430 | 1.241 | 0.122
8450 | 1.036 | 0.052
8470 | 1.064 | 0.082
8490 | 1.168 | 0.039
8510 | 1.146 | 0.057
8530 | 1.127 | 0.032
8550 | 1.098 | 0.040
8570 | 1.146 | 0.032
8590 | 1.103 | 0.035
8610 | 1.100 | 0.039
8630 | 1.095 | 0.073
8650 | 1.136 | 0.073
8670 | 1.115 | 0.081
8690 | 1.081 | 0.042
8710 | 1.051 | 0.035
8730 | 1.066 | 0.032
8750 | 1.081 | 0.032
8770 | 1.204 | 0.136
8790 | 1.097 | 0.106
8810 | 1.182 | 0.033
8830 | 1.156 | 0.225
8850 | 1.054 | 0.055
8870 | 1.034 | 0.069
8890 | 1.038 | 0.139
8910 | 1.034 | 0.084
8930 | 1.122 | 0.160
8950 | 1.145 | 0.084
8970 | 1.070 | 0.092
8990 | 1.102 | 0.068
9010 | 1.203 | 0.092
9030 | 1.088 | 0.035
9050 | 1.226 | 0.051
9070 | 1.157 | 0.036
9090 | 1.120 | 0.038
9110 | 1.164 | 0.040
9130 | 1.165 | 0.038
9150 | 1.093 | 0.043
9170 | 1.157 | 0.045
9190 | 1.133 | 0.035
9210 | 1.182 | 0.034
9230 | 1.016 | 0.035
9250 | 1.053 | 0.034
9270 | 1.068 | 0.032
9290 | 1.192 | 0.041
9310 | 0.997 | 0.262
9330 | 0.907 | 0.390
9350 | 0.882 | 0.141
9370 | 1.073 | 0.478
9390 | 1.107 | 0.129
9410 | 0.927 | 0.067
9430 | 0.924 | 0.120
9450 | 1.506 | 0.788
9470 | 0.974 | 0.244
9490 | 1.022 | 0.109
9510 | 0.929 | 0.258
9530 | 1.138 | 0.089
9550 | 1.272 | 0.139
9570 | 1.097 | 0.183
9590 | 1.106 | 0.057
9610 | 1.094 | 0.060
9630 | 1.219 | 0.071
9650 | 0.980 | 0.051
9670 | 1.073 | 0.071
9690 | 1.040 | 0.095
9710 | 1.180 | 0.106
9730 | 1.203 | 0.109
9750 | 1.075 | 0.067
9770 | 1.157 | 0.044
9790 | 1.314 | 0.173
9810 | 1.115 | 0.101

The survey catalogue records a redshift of 0.51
